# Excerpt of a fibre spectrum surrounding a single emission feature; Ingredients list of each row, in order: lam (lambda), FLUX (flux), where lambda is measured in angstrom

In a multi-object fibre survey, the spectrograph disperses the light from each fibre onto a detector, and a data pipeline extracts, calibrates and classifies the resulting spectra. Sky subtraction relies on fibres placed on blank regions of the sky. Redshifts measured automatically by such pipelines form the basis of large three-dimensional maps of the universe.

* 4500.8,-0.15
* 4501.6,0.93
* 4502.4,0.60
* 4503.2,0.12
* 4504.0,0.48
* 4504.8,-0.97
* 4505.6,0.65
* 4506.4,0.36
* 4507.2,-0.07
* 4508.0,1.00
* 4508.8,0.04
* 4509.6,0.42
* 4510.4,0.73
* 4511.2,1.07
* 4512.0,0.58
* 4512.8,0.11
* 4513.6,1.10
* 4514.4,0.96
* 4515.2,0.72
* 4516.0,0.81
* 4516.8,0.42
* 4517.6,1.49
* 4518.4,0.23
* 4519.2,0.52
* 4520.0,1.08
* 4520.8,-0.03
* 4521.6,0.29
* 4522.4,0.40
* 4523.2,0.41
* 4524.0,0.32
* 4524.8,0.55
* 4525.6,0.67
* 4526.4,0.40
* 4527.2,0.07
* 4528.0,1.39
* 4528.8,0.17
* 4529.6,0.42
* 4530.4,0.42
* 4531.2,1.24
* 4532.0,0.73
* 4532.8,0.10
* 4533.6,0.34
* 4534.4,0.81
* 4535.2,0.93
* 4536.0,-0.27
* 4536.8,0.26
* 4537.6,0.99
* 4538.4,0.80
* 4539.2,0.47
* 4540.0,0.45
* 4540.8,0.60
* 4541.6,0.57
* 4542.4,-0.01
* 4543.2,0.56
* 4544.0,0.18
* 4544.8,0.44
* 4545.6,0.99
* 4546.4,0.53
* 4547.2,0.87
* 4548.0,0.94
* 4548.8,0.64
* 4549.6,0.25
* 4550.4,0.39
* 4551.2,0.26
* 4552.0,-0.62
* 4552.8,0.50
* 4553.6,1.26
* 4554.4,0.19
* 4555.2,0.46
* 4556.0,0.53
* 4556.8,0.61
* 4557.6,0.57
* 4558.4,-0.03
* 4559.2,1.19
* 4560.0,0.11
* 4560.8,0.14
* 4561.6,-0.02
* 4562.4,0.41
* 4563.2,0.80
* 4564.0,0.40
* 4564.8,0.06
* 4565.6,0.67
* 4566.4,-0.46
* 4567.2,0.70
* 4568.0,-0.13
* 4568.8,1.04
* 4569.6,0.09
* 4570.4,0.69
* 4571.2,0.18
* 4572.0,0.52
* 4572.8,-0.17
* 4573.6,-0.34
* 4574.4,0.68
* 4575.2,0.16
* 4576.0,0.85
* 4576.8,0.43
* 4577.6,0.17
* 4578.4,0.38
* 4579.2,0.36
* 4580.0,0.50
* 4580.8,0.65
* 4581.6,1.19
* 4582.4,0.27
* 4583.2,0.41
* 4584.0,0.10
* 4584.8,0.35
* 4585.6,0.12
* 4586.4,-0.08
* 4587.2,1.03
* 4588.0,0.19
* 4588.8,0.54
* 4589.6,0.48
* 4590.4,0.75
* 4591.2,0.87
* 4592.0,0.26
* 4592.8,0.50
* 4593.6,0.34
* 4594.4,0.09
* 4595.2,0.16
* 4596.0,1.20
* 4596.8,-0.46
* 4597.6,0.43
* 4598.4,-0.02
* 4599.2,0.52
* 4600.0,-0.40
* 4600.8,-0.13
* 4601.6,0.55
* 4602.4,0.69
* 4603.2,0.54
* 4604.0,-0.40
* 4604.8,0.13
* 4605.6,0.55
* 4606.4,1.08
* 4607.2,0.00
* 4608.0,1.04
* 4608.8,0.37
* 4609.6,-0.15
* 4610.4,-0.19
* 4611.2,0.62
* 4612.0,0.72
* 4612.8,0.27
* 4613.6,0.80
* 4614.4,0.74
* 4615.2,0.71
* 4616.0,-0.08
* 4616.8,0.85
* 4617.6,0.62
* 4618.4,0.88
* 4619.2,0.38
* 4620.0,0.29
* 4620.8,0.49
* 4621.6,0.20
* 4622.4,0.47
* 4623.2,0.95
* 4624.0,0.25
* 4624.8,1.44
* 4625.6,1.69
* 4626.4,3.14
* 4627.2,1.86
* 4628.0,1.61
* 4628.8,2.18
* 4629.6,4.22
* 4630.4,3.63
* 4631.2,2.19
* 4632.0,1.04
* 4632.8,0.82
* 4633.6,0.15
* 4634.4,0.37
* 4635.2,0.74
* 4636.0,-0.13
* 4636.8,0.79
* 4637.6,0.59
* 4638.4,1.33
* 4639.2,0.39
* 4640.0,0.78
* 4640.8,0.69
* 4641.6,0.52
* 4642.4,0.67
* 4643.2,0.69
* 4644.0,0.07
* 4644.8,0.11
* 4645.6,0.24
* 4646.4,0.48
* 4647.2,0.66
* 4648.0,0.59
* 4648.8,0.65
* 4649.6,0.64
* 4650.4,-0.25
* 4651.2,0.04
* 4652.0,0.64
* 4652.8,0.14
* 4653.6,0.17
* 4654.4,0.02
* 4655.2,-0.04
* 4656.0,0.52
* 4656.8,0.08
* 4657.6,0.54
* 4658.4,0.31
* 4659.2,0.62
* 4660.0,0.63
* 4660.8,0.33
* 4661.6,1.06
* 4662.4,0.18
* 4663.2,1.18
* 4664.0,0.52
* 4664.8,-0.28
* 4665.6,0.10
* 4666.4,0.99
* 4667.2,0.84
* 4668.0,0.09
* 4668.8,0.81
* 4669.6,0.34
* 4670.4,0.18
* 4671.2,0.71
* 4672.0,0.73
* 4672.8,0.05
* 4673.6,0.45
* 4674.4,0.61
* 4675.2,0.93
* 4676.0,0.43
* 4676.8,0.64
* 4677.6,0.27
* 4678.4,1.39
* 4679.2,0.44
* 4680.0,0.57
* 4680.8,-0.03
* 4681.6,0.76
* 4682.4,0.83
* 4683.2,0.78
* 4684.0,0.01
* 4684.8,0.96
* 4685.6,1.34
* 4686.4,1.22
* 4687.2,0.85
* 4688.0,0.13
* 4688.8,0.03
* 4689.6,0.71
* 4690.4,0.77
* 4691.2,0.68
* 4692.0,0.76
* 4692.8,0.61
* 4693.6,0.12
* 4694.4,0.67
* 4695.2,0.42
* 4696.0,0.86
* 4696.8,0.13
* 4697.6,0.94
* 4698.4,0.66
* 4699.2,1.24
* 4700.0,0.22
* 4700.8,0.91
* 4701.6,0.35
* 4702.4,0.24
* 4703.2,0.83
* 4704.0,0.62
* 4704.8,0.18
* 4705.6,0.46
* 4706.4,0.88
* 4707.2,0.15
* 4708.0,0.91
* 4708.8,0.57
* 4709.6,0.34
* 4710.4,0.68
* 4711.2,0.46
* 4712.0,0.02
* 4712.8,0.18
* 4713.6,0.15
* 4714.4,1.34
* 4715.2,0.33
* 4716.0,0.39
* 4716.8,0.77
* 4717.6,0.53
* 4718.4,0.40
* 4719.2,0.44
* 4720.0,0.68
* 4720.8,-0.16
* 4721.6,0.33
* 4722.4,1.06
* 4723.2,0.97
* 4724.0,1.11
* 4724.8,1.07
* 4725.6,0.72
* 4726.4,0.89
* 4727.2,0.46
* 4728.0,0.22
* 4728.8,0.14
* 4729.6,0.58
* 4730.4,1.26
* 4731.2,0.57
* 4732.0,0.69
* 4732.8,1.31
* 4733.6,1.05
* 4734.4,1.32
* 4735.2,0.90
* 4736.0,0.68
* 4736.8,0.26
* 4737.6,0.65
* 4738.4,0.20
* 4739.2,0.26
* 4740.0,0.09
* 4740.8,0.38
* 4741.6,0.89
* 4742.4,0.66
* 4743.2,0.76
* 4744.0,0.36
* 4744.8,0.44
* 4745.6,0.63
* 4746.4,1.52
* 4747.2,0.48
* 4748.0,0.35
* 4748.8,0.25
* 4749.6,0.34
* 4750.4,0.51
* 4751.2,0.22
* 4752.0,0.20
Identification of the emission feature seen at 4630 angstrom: [O II]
